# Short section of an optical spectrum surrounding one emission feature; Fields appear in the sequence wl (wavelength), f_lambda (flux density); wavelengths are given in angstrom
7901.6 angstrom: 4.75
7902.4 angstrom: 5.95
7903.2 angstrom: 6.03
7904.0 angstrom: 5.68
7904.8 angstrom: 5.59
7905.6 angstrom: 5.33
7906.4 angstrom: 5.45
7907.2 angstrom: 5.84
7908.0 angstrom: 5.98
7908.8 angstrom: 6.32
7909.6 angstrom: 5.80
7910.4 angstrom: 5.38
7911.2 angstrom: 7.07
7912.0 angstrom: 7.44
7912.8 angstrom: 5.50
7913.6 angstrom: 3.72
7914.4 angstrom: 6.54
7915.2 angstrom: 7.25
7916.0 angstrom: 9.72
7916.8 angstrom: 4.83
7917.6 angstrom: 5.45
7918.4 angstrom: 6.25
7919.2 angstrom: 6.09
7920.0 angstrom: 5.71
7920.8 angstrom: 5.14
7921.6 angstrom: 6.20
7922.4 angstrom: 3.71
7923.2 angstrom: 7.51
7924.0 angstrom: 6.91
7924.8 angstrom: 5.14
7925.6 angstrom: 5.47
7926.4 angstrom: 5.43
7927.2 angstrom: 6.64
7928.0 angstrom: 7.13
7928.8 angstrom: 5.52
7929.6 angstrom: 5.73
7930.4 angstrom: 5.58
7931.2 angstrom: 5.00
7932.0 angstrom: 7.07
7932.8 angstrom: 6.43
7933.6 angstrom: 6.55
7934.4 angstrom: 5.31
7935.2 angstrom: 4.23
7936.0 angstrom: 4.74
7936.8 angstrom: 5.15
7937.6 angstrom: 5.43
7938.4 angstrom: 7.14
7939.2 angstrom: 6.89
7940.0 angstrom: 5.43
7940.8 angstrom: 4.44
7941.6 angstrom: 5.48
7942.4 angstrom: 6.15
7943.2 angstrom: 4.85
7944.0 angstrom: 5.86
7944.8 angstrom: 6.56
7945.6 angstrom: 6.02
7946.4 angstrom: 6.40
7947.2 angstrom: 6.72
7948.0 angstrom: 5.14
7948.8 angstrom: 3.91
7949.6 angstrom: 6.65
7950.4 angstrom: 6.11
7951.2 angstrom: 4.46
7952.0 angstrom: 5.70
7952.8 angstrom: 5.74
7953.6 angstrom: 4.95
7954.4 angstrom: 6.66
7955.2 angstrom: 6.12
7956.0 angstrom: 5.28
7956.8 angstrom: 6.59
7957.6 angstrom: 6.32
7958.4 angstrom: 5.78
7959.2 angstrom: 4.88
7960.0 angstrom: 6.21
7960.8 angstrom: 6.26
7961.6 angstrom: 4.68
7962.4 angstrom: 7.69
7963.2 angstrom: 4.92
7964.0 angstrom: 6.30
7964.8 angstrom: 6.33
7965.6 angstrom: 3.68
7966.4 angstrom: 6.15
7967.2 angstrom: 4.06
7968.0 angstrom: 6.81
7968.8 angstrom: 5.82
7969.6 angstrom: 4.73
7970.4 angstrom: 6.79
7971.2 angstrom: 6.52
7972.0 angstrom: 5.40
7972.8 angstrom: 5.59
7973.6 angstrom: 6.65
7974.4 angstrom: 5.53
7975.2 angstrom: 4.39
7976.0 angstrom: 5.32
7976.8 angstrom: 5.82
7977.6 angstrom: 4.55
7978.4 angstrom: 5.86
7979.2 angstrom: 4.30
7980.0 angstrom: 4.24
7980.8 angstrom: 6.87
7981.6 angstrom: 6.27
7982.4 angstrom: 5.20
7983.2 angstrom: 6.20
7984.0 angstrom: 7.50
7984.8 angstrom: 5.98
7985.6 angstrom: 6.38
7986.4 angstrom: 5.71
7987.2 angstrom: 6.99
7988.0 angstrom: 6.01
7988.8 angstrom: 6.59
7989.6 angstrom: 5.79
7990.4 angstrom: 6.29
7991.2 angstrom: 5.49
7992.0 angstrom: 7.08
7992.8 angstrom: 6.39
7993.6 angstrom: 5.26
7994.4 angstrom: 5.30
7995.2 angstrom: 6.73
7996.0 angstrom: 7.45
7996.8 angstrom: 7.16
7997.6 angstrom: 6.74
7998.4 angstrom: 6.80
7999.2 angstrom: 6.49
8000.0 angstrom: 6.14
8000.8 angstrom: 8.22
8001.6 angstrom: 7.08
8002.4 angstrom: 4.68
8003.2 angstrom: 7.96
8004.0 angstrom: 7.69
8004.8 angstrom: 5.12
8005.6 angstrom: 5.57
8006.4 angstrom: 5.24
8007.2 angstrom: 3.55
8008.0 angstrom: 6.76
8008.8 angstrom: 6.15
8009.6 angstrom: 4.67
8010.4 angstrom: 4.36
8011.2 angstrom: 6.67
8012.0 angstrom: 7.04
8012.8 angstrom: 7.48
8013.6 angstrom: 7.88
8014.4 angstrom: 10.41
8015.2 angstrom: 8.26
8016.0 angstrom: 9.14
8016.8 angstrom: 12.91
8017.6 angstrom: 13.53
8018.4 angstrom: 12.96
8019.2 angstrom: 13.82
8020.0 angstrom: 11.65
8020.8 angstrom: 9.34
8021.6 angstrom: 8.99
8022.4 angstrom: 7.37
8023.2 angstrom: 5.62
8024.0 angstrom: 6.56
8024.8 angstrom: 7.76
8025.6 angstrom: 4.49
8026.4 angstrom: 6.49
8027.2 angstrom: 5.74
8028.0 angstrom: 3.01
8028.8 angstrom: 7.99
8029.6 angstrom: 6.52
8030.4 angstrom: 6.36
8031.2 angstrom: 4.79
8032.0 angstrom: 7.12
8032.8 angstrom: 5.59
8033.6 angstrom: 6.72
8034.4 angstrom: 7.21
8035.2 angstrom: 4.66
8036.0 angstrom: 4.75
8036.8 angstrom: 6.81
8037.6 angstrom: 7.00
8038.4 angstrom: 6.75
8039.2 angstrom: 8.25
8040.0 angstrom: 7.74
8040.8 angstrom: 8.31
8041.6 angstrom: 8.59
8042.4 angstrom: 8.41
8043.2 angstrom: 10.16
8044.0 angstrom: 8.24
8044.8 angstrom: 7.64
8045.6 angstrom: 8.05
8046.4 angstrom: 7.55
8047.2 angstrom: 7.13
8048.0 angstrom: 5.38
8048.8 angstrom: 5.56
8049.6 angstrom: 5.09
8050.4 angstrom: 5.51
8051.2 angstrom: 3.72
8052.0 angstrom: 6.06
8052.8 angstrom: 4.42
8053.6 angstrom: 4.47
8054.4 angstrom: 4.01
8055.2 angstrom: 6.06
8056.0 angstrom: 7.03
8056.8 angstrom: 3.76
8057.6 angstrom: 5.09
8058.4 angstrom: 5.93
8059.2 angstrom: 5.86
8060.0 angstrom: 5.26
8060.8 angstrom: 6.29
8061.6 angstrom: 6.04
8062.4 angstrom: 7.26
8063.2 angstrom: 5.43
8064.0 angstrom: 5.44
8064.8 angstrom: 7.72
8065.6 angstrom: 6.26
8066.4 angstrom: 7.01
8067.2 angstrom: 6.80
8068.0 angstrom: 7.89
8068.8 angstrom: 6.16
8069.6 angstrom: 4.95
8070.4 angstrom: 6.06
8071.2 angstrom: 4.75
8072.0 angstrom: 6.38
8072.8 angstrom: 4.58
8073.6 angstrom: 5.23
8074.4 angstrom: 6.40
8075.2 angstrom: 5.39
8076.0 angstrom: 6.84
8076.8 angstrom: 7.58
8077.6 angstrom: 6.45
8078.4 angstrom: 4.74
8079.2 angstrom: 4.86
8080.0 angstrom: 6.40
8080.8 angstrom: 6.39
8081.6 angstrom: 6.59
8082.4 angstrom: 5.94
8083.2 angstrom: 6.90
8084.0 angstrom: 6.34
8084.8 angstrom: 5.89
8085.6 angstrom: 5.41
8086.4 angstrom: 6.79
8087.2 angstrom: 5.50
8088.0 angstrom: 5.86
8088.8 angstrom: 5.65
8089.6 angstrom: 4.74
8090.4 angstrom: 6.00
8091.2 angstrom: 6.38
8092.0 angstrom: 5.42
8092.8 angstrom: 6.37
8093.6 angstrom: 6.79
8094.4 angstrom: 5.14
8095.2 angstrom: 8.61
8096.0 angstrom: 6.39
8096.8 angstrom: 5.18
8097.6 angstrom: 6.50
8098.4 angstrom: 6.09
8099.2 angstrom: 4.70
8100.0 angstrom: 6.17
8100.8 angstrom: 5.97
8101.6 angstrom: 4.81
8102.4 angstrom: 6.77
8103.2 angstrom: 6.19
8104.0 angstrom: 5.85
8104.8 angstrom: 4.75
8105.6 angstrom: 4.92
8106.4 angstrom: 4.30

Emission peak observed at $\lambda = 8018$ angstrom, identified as H-alpha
